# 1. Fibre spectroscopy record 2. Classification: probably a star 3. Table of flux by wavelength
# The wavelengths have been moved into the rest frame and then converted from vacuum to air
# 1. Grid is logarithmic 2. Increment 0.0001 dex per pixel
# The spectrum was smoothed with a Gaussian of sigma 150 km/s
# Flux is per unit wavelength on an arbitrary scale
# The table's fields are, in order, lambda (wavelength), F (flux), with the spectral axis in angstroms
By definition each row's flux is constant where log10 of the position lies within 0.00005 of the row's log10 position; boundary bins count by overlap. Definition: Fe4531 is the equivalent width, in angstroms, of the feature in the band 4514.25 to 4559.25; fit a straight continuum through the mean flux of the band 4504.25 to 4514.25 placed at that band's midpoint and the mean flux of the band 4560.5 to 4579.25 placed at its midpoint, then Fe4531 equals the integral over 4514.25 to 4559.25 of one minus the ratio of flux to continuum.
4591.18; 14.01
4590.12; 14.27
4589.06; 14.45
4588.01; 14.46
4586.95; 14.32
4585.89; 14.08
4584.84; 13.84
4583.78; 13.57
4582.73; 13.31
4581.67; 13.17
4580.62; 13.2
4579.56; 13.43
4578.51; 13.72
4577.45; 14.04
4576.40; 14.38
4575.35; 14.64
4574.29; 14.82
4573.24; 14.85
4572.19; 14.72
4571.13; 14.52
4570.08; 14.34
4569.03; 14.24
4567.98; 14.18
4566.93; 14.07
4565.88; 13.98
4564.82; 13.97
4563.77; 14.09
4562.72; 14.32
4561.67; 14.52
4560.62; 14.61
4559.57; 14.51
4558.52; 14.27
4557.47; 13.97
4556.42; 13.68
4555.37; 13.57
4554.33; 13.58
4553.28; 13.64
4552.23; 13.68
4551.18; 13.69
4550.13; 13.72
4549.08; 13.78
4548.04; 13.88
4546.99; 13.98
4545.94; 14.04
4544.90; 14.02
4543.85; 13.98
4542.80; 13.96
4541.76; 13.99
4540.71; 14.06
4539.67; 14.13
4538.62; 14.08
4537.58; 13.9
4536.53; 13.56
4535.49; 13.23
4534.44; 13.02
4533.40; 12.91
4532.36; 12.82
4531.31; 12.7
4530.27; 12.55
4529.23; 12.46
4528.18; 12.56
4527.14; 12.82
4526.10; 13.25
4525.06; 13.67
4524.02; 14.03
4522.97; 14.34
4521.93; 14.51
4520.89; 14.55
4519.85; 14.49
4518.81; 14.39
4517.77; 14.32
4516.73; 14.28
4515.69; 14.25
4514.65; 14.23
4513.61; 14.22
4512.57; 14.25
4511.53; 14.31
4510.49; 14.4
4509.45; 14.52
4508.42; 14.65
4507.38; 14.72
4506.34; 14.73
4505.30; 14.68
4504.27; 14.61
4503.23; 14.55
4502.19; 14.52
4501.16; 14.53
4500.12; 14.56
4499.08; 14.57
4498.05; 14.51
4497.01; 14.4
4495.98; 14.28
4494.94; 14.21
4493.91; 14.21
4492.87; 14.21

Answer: 2.1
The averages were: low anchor 14.5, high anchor 14.3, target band 13.7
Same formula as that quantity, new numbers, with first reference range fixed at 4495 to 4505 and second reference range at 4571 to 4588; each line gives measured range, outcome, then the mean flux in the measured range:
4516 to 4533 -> 0.9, 13.6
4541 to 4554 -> 0.3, 13.9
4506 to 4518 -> 0.0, 14.4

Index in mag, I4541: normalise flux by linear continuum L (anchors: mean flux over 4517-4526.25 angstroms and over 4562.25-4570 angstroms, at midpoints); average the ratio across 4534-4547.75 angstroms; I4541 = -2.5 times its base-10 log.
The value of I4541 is 0.03 mag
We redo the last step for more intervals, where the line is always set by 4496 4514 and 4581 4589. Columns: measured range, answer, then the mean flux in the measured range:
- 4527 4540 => 0.09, 13.1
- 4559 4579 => -0.03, 14.3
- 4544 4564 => 0.01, 14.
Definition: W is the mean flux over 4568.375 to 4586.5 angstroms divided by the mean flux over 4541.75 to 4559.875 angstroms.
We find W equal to 1.01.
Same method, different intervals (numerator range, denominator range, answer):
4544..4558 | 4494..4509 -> 0.95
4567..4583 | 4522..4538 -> 1.07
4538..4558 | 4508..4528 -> 0.98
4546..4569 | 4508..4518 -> 0.98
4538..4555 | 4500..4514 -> 0.96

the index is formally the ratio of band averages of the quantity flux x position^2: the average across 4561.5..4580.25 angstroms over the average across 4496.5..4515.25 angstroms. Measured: 1.0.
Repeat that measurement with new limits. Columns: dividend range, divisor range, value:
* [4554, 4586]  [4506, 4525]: 1.00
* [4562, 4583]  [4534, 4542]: 1.04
